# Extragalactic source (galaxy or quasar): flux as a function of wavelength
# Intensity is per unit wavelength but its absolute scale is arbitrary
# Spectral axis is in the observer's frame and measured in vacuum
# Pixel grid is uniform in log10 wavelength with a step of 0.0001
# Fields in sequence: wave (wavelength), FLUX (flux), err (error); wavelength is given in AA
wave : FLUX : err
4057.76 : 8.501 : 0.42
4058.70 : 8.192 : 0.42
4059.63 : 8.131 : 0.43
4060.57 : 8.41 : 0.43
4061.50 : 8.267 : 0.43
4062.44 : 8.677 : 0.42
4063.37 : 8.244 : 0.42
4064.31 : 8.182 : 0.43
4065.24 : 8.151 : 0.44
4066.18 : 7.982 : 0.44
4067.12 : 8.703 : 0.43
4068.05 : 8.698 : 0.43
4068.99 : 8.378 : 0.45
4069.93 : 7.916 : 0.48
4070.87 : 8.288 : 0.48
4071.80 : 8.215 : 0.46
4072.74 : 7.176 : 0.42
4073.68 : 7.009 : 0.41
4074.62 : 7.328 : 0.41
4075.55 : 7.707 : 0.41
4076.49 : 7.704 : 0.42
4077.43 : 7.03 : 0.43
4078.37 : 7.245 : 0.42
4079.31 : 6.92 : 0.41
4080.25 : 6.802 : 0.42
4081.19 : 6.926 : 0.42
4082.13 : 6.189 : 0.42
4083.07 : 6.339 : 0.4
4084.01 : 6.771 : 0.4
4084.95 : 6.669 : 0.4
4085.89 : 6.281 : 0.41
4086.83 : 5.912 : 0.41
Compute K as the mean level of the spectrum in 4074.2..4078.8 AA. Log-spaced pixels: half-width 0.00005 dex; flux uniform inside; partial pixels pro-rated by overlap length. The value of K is 7.41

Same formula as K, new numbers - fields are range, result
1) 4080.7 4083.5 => 6.49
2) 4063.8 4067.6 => 8.26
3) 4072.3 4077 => 7.39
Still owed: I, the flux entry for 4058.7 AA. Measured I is 8.192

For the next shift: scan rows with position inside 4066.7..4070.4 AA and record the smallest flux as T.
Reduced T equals 7.916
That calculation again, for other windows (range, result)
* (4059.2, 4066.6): 7.982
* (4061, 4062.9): 8.267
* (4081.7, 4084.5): 6.189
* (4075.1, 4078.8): 7.03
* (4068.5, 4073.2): 7.176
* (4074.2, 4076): 7.328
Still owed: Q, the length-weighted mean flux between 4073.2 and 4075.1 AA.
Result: 7.19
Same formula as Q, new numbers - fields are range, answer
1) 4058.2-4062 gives 8.24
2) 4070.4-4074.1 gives 7.68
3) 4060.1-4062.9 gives 8.44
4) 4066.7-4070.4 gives 8.42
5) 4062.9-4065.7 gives 8.21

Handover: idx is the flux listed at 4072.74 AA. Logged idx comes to 7.176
